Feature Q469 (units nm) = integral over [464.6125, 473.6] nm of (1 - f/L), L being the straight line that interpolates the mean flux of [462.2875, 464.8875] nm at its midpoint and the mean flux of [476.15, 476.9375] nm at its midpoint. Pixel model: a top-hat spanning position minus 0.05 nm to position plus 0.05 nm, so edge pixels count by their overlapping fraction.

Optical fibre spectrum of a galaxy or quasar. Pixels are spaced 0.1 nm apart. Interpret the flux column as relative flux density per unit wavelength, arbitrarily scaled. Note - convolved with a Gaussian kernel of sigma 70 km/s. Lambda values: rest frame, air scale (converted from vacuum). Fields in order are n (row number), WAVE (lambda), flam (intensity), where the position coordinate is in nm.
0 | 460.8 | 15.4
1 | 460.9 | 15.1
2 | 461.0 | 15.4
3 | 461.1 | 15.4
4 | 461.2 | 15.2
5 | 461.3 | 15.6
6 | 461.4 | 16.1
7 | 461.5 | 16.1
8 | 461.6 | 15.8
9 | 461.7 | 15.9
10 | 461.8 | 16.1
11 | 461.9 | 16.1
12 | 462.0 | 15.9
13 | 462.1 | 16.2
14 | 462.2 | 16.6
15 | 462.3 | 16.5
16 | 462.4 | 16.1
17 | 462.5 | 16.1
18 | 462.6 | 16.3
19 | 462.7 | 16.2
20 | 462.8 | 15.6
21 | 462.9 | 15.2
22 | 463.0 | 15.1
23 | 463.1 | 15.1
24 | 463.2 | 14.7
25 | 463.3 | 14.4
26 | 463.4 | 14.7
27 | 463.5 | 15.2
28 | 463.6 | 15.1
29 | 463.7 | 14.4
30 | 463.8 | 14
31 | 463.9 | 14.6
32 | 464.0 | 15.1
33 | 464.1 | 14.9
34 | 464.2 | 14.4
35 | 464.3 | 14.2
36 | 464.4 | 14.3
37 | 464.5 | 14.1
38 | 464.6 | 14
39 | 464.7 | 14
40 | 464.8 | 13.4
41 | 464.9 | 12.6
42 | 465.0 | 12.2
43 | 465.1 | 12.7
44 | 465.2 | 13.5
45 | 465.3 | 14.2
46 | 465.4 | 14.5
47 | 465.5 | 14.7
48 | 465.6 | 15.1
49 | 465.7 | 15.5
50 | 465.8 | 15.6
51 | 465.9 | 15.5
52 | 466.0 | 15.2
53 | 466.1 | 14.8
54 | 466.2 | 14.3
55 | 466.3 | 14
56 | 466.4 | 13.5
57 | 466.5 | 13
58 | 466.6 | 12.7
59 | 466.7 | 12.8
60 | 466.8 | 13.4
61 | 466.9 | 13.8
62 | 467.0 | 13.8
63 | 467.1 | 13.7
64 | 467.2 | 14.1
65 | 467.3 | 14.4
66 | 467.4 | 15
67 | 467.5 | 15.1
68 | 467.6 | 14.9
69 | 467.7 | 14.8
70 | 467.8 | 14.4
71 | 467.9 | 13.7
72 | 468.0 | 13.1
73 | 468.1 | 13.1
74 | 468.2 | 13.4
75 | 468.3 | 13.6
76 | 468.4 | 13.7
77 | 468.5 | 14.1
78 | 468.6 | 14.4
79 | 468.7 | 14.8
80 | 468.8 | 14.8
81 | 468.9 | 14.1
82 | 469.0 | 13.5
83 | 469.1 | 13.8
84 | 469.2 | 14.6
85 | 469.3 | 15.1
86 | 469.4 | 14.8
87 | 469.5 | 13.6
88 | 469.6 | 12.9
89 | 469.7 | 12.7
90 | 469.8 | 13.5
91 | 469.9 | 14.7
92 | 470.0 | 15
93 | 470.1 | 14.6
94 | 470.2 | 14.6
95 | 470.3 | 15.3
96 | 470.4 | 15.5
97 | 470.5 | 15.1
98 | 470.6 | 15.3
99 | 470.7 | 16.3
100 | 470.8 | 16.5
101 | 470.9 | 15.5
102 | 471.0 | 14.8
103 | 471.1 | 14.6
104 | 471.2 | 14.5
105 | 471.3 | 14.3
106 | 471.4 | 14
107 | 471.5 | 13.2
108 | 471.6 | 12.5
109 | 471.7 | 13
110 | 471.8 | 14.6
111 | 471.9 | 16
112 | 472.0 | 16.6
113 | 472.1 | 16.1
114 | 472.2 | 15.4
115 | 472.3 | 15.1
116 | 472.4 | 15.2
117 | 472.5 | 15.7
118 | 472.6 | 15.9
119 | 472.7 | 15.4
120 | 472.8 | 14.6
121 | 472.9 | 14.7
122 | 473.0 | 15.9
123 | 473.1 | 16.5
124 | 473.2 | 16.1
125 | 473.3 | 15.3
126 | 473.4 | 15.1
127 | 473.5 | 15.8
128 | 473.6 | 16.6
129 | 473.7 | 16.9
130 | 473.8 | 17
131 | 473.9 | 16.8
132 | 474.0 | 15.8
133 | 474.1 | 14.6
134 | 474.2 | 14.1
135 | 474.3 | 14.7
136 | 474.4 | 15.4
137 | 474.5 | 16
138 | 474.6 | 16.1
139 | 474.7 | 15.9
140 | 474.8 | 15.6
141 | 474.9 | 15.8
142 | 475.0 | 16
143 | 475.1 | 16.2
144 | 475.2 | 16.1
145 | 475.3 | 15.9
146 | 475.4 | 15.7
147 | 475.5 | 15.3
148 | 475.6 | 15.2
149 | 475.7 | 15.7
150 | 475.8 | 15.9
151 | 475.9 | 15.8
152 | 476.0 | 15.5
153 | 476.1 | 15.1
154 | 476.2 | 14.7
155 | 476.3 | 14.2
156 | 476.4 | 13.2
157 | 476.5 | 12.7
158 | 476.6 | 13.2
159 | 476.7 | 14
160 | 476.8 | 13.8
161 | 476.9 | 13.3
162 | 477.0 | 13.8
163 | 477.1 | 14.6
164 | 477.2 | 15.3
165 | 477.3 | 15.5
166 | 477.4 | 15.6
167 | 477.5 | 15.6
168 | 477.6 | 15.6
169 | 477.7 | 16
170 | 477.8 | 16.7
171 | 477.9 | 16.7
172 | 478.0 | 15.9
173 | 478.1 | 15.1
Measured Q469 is -0.10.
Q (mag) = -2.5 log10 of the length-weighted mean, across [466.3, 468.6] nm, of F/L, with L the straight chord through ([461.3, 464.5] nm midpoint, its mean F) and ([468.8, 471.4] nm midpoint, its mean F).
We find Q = 0.08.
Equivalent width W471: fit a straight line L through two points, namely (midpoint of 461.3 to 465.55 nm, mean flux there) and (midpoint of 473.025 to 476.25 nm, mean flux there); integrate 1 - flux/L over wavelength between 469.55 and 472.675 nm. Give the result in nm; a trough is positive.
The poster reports 0.135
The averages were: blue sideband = 14.9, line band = 14.8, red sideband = 15.7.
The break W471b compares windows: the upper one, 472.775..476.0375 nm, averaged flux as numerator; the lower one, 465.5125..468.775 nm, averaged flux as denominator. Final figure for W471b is 1.1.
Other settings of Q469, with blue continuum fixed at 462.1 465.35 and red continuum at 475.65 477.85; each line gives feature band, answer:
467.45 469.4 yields 0.07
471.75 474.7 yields -0.18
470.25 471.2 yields -0.04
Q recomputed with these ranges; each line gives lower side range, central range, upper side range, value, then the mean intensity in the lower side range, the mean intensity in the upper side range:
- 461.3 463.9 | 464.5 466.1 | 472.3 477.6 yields 0.10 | 15.6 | 15.3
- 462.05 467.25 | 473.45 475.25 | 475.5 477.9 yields -0.07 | 14.5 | 14.9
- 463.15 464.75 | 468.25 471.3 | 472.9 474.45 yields 0.05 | 14.5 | 15.7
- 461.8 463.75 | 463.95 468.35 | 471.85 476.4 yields 0.11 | 15.6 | 15.6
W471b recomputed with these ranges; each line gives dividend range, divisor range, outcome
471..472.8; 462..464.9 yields 0.99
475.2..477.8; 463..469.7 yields 1.05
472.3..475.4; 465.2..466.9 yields 1.10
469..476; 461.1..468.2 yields 1.04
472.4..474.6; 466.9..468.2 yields 1.11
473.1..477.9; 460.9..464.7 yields 1.00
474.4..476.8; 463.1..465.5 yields 1.07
